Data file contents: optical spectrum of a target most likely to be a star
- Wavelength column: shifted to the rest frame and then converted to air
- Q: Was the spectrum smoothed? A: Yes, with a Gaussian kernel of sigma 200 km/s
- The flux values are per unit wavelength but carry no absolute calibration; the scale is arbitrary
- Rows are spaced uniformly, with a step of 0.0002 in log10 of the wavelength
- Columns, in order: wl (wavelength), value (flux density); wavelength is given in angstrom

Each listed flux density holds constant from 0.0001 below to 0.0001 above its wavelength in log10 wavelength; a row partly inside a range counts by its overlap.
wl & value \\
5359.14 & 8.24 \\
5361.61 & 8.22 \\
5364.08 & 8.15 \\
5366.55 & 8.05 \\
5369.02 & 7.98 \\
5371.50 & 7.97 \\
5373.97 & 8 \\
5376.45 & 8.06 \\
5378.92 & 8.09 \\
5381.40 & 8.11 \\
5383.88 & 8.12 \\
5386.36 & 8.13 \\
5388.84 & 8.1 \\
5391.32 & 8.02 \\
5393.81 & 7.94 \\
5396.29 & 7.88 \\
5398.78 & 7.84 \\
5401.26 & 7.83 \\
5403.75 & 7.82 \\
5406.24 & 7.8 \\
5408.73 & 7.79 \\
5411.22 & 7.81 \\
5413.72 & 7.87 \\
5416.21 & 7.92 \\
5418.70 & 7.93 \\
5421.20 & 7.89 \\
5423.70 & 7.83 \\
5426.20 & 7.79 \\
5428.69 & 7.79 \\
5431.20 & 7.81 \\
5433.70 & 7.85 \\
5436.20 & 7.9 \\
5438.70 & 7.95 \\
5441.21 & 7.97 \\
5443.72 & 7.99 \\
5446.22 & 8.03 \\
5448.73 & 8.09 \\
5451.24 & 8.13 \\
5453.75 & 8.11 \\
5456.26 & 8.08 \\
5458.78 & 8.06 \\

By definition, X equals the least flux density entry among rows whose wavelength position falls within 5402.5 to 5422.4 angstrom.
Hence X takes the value 7.79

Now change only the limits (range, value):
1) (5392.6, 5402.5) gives 7.83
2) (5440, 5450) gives 7.97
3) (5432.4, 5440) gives 7.85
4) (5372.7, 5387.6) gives 8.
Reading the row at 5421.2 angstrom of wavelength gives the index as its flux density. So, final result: 7.89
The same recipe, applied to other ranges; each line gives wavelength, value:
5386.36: 8.13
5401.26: 7.83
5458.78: 8.06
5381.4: 8.11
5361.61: 8.22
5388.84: 8.1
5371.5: 7.97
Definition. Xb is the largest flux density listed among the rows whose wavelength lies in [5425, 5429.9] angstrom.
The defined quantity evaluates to 7.79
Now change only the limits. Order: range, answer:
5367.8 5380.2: 8.09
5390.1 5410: 8.02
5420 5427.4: 7.89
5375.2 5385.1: 8.12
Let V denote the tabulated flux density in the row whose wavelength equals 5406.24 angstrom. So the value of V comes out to 7.8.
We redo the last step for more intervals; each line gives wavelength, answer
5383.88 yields 8.12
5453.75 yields 8.11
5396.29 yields 7.88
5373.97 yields 8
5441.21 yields 7.97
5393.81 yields 7.94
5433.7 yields 7.85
